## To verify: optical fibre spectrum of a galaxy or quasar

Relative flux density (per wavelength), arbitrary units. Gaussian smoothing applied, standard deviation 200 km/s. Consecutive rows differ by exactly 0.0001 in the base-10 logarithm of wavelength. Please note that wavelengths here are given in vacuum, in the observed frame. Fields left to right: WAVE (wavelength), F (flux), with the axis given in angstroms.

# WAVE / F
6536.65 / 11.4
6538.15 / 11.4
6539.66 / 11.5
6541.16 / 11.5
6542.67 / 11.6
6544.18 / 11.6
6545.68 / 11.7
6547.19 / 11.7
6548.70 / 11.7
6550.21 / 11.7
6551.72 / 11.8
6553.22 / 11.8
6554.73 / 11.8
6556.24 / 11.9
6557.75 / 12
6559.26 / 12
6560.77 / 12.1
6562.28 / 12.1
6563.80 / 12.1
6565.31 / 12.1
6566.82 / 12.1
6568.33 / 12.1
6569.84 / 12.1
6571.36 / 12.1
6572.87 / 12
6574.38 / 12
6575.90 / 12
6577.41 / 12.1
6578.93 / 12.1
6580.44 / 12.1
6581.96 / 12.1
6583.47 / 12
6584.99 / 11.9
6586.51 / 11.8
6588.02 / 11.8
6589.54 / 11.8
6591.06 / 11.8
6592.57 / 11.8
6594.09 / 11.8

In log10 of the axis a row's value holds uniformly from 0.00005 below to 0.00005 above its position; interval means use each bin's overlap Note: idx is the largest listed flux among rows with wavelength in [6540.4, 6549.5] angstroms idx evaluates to 11.7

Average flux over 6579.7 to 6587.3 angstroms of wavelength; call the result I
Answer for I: 12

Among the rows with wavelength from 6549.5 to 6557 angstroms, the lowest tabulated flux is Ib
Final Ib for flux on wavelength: 11.7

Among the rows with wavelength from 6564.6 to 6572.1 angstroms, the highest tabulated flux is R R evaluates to 12.1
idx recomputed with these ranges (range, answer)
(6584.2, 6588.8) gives 11.9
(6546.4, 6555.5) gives 11.8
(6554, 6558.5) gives 12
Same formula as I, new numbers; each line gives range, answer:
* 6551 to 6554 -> 11.8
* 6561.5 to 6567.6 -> 12.1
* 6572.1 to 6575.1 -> 12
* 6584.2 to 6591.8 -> 11.8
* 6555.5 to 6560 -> 12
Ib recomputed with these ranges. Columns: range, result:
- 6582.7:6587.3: 11.8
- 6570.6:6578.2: 12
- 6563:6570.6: 12.1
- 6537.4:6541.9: 11.4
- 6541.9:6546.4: 11.6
